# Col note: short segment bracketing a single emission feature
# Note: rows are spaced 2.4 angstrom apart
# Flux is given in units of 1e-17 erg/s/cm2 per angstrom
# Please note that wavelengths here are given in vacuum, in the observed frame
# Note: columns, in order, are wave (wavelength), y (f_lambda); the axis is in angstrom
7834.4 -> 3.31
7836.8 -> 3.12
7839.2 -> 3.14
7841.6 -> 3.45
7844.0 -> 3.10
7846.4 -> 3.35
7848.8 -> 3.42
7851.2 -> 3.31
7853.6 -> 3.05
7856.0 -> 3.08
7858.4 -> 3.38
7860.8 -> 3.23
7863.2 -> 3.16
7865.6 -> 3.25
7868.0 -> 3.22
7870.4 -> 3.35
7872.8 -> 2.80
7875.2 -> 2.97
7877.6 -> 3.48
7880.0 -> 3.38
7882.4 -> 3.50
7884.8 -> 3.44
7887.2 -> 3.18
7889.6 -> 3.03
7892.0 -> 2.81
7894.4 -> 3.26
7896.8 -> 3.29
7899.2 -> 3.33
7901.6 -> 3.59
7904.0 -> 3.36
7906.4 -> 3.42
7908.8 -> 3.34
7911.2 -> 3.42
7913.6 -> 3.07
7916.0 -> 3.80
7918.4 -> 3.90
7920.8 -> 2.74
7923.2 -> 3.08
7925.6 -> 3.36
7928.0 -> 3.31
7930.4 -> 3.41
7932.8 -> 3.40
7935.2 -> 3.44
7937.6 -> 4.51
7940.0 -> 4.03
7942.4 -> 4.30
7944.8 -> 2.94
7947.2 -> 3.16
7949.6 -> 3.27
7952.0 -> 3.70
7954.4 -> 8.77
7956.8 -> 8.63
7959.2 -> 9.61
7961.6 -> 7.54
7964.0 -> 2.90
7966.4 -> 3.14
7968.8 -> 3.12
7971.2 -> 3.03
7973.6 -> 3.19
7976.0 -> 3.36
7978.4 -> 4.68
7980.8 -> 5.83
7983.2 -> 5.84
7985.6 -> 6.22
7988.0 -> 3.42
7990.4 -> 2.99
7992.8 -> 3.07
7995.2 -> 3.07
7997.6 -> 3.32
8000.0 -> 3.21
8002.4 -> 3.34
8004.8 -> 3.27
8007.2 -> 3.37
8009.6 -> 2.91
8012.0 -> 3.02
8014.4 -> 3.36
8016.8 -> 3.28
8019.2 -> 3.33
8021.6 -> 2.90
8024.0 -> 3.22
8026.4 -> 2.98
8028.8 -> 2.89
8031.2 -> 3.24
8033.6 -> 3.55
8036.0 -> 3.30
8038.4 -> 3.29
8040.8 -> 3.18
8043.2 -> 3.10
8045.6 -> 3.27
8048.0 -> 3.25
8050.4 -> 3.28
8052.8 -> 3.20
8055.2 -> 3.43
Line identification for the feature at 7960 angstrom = Halpha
